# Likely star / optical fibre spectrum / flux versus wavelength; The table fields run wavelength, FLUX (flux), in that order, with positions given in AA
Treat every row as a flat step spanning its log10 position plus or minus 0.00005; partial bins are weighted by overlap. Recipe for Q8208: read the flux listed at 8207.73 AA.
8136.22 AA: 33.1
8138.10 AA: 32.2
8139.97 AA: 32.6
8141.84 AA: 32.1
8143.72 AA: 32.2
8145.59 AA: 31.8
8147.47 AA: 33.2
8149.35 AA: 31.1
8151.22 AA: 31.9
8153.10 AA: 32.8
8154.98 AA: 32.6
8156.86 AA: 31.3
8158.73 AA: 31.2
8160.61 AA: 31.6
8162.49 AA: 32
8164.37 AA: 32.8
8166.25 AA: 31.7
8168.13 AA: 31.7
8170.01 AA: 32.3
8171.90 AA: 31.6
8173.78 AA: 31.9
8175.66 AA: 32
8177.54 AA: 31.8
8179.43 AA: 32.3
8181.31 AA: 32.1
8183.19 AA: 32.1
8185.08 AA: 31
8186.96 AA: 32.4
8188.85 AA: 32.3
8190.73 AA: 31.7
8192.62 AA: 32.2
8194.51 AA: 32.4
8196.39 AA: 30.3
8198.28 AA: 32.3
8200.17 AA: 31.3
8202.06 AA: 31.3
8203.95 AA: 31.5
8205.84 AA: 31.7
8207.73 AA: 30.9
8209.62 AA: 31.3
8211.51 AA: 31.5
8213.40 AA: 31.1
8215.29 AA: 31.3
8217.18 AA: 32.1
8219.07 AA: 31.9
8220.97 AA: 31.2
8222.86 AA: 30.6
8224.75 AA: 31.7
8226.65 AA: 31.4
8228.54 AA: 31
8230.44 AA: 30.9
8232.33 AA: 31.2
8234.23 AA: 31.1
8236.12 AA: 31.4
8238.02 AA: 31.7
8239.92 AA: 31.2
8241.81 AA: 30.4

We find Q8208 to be 30.9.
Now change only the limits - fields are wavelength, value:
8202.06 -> 31.3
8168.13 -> 31.7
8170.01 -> 32.3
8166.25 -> 31.7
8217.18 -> 32.1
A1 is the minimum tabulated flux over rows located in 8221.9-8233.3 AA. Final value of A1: 30.6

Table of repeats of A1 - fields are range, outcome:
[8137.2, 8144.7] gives 32.1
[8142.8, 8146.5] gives 31.8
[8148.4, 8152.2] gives 31.1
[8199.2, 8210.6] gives 30.9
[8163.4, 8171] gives 31.7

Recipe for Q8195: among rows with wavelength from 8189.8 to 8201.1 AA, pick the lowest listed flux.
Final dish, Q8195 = 30.3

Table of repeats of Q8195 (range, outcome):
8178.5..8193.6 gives 31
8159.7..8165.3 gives 31.6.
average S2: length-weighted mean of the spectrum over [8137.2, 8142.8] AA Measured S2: 32.3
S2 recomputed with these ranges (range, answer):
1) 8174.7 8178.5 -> 31.9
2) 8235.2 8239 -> 31.5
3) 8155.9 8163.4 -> 31.5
